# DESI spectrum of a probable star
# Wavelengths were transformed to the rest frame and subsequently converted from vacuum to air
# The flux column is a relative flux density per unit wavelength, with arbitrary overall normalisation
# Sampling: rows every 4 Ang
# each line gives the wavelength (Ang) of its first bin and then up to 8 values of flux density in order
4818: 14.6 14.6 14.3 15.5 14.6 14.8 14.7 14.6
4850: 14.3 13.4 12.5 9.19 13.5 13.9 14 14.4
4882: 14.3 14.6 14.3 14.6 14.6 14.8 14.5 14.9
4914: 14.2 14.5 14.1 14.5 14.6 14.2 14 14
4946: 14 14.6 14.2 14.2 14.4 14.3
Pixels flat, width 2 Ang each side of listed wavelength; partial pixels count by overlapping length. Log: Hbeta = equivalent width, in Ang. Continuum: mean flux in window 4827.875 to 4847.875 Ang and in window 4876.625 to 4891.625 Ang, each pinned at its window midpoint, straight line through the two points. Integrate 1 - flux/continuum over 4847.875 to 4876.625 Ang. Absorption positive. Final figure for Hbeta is 3.1 Ang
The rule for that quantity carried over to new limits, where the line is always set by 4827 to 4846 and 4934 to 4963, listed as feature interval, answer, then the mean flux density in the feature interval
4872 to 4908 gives 0.2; 14.5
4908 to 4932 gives -0.2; 14.5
